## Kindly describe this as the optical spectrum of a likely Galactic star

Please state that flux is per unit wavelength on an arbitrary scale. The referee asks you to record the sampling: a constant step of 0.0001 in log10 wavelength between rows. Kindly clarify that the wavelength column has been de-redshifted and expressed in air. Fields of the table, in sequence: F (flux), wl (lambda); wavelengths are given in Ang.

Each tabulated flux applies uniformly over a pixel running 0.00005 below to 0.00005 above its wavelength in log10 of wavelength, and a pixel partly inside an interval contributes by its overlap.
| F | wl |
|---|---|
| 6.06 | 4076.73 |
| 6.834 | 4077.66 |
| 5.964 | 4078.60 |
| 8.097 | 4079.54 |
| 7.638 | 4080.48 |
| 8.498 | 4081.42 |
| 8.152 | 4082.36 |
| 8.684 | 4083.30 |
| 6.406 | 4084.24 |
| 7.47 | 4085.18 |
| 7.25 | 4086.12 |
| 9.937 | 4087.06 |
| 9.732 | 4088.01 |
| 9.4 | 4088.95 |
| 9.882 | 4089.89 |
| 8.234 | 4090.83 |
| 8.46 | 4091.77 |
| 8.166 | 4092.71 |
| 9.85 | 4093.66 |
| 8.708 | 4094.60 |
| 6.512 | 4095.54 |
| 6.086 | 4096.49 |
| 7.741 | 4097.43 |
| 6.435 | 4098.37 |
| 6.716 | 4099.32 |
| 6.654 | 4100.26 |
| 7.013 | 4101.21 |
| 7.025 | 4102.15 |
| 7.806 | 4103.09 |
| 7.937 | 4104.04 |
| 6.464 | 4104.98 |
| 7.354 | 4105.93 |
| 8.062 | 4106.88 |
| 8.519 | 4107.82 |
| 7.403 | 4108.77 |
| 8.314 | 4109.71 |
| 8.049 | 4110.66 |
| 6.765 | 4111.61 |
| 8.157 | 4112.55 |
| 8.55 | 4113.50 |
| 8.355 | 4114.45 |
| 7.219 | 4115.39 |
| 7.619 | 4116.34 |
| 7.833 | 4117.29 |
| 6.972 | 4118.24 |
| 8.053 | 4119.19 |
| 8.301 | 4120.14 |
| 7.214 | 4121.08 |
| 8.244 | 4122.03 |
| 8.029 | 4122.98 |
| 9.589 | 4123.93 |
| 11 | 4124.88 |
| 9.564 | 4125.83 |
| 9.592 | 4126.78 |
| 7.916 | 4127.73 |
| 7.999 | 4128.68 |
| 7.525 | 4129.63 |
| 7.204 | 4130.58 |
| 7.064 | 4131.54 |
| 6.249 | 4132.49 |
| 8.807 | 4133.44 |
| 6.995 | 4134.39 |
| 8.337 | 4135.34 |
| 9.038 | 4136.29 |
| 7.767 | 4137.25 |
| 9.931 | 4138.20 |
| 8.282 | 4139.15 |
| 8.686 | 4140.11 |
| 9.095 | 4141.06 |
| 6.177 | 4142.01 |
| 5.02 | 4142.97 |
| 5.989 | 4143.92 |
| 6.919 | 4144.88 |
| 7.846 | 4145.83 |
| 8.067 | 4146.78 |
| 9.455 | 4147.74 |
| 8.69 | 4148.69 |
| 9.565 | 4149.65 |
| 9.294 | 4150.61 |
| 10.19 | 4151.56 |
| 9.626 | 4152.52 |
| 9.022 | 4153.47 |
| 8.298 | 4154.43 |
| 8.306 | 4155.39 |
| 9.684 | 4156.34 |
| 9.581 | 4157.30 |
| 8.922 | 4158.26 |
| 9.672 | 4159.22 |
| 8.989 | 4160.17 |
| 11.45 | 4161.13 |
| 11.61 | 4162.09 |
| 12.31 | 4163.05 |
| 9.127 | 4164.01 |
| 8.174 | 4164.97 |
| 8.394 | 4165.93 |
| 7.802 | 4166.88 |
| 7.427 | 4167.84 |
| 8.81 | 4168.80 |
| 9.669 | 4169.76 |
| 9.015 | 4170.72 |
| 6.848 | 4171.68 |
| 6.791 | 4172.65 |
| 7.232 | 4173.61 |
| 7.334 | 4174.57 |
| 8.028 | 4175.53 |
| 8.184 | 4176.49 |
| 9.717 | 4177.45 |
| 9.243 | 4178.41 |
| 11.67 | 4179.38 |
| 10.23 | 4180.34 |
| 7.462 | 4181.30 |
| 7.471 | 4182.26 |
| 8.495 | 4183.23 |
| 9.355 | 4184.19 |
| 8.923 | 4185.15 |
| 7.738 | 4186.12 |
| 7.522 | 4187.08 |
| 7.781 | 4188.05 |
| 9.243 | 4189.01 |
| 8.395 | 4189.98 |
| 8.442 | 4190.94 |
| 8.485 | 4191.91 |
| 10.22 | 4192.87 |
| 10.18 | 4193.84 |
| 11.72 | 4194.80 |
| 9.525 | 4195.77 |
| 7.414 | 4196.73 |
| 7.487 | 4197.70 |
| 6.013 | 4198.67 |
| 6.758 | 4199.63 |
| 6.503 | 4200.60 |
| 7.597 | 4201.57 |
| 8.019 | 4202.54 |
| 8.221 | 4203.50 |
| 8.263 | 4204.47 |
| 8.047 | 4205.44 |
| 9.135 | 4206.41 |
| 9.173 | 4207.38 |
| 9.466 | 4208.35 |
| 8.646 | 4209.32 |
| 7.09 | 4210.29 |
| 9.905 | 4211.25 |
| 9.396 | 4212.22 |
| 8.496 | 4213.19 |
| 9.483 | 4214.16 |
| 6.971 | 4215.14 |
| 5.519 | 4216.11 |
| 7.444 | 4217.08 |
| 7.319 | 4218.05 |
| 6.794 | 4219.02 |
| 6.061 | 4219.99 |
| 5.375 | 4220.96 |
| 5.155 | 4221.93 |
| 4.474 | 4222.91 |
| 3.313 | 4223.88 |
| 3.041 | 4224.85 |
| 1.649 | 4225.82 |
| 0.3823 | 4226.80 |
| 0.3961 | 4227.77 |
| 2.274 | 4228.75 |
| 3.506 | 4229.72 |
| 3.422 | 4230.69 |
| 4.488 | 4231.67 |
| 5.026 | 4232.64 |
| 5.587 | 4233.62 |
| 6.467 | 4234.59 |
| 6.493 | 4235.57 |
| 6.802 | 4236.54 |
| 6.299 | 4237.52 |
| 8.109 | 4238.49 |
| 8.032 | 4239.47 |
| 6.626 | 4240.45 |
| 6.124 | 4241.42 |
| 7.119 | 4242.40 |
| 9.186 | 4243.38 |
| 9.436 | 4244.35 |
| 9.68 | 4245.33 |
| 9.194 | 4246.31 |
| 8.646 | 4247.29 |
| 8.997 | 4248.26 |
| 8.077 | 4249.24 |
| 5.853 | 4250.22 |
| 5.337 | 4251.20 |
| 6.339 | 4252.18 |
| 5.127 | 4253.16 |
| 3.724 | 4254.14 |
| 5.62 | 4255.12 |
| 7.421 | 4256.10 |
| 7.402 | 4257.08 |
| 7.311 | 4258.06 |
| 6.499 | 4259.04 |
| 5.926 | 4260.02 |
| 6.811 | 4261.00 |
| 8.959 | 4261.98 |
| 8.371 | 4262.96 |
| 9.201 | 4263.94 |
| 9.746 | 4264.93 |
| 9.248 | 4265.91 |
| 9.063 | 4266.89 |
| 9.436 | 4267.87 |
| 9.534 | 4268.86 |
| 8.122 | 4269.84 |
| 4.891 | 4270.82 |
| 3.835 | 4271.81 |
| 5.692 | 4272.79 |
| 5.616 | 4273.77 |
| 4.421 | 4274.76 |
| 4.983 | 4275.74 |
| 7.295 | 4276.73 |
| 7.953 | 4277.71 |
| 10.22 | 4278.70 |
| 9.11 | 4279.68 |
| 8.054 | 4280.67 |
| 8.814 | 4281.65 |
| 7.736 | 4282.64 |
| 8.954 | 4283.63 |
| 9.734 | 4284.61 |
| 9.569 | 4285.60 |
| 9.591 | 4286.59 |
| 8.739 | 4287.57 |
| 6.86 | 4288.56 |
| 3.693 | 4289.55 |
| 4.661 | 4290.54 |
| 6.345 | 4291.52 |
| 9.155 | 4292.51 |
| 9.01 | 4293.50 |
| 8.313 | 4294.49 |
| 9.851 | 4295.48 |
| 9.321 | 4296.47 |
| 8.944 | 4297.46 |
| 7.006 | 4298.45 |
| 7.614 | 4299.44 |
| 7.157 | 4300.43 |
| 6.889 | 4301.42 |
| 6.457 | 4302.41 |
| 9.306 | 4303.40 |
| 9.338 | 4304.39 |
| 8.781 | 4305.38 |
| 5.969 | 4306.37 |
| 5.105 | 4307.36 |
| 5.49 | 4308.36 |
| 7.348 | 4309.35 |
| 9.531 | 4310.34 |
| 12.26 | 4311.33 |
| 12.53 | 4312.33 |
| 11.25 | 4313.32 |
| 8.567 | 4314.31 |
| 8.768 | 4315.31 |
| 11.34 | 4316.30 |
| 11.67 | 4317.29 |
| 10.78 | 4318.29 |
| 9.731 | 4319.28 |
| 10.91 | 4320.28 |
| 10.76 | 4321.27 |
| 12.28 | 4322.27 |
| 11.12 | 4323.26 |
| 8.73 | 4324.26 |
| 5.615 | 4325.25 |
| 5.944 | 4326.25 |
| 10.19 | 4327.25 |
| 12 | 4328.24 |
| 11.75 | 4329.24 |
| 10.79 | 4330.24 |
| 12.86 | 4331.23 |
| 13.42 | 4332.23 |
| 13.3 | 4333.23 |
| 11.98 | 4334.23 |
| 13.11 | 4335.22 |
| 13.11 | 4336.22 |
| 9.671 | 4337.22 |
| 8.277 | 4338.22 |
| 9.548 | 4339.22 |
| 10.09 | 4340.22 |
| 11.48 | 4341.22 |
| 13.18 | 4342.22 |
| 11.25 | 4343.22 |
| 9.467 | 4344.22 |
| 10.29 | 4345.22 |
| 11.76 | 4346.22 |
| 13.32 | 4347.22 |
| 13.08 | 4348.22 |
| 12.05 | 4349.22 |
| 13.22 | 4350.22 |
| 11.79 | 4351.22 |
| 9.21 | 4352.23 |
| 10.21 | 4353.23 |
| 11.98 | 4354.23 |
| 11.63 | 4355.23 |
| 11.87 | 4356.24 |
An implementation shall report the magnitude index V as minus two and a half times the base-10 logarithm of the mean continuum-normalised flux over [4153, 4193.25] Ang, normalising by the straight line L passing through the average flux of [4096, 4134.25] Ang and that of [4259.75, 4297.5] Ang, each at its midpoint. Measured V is -0.13 mag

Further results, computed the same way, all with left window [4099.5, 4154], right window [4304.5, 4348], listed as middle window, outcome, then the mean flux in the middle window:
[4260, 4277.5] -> 0.30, 7.33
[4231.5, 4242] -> 0.40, 6.43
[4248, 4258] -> 0.44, 6.37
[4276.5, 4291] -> 0.22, 8.09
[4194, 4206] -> 0.11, 8.03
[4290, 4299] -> 0.24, 8.04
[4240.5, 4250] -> 0.13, 8.34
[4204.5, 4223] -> 0.18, 7.66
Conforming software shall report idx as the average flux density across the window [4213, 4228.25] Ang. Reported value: 5.05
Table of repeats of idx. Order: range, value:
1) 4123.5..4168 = 8.65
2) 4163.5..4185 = 8.49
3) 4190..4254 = 6.91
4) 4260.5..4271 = 8.6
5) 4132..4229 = 7.97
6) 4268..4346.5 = 9.05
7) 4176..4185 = 9.09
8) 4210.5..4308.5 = 6.97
